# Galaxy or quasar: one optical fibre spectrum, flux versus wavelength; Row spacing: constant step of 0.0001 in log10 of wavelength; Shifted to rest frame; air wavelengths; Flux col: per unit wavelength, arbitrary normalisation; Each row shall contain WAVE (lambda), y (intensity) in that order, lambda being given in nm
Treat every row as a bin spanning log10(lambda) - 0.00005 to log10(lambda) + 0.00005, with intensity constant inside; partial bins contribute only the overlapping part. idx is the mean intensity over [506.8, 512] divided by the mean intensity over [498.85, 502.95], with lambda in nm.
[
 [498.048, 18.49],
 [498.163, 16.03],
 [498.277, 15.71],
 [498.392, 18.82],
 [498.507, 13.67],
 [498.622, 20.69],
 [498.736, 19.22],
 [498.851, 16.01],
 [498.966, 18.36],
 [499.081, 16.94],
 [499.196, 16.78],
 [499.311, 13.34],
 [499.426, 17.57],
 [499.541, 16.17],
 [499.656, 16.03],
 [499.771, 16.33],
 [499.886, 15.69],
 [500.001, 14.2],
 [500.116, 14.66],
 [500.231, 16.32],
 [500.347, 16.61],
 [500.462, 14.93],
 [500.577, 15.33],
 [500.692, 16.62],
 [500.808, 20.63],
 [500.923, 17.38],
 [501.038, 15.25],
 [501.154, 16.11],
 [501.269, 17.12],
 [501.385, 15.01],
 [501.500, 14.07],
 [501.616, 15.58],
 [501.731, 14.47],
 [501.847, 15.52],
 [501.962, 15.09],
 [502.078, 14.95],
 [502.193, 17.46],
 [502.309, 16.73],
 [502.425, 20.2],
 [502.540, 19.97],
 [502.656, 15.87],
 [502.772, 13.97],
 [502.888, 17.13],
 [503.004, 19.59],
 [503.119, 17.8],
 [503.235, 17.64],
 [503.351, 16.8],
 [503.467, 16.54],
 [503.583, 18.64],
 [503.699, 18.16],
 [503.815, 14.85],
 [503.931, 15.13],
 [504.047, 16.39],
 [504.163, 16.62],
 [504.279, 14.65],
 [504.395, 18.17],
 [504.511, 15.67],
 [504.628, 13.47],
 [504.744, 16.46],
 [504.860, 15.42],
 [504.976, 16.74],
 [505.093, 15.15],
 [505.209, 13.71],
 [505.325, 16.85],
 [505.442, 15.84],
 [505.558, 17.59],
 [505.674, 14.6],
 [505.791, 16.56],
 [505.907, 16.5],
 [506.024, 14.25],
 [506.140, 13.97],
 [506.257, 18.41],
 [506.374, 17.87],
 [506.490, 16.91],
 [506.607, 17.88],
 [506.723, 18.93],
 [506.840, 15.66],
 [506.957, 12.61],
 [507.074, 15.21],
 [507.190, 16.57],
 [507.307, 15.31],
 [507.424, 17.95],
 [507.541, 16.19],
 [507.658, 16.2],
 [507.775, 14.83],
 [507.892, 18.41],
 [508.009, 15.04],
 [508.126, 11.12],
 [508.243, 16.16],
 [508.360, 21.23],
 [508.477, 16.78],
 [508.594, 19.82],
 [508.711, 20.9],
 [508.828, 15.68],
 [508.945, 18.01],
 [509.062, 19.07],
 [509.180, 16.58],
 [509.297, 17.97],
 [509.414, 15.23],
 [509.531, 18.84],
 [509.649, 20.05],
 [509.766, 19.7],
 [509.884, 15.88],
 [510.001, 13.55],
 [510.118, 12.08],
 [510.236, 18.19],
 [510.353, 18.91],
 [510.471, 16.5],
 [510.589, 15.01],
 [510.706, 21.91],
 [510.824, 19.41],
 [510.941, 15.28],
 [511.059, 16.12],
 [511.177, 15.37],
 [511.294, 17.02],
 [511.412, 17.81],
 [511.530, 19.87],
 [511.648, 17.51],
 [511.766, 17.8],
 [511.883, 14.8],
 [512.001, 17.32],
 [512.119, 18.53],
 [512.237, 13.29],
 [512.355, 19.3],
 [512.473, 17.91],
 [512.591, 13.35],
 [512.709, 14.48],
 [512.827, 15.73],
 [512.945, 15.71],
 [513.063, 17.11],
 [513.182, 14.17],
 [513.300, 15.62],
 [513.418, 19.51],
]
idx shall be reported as 1.04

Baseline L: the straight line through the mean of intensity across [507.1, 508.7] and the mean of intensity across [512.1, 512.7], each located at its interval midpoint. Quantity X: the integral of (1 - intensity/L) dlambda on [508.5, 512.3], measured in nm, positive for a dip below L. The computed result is -0.210 nm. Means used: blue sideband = 16.7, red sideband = 16.2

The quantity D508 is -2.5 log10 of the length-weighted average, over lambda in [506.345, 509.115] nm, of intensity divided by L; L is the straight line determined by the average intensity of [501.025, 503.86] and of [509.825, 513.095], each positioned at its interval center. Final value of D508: -0.01 mag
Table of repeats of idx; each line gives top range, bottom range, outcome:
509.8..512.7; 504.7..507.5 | 1.04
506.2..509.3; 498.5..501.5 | 1.03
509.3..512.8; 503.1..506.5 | 1.04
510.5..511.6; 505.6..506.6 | 1.08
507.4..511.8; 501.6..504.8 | 1.04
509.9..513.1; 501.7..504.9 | 1.00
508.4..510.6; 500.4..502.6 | 1.06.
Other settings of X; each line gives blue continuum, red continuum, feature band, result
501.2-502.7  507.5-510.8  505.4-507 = 0.05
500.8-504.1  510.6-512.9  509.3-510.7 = -0.01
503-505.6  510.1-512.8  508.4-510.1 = -0.09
